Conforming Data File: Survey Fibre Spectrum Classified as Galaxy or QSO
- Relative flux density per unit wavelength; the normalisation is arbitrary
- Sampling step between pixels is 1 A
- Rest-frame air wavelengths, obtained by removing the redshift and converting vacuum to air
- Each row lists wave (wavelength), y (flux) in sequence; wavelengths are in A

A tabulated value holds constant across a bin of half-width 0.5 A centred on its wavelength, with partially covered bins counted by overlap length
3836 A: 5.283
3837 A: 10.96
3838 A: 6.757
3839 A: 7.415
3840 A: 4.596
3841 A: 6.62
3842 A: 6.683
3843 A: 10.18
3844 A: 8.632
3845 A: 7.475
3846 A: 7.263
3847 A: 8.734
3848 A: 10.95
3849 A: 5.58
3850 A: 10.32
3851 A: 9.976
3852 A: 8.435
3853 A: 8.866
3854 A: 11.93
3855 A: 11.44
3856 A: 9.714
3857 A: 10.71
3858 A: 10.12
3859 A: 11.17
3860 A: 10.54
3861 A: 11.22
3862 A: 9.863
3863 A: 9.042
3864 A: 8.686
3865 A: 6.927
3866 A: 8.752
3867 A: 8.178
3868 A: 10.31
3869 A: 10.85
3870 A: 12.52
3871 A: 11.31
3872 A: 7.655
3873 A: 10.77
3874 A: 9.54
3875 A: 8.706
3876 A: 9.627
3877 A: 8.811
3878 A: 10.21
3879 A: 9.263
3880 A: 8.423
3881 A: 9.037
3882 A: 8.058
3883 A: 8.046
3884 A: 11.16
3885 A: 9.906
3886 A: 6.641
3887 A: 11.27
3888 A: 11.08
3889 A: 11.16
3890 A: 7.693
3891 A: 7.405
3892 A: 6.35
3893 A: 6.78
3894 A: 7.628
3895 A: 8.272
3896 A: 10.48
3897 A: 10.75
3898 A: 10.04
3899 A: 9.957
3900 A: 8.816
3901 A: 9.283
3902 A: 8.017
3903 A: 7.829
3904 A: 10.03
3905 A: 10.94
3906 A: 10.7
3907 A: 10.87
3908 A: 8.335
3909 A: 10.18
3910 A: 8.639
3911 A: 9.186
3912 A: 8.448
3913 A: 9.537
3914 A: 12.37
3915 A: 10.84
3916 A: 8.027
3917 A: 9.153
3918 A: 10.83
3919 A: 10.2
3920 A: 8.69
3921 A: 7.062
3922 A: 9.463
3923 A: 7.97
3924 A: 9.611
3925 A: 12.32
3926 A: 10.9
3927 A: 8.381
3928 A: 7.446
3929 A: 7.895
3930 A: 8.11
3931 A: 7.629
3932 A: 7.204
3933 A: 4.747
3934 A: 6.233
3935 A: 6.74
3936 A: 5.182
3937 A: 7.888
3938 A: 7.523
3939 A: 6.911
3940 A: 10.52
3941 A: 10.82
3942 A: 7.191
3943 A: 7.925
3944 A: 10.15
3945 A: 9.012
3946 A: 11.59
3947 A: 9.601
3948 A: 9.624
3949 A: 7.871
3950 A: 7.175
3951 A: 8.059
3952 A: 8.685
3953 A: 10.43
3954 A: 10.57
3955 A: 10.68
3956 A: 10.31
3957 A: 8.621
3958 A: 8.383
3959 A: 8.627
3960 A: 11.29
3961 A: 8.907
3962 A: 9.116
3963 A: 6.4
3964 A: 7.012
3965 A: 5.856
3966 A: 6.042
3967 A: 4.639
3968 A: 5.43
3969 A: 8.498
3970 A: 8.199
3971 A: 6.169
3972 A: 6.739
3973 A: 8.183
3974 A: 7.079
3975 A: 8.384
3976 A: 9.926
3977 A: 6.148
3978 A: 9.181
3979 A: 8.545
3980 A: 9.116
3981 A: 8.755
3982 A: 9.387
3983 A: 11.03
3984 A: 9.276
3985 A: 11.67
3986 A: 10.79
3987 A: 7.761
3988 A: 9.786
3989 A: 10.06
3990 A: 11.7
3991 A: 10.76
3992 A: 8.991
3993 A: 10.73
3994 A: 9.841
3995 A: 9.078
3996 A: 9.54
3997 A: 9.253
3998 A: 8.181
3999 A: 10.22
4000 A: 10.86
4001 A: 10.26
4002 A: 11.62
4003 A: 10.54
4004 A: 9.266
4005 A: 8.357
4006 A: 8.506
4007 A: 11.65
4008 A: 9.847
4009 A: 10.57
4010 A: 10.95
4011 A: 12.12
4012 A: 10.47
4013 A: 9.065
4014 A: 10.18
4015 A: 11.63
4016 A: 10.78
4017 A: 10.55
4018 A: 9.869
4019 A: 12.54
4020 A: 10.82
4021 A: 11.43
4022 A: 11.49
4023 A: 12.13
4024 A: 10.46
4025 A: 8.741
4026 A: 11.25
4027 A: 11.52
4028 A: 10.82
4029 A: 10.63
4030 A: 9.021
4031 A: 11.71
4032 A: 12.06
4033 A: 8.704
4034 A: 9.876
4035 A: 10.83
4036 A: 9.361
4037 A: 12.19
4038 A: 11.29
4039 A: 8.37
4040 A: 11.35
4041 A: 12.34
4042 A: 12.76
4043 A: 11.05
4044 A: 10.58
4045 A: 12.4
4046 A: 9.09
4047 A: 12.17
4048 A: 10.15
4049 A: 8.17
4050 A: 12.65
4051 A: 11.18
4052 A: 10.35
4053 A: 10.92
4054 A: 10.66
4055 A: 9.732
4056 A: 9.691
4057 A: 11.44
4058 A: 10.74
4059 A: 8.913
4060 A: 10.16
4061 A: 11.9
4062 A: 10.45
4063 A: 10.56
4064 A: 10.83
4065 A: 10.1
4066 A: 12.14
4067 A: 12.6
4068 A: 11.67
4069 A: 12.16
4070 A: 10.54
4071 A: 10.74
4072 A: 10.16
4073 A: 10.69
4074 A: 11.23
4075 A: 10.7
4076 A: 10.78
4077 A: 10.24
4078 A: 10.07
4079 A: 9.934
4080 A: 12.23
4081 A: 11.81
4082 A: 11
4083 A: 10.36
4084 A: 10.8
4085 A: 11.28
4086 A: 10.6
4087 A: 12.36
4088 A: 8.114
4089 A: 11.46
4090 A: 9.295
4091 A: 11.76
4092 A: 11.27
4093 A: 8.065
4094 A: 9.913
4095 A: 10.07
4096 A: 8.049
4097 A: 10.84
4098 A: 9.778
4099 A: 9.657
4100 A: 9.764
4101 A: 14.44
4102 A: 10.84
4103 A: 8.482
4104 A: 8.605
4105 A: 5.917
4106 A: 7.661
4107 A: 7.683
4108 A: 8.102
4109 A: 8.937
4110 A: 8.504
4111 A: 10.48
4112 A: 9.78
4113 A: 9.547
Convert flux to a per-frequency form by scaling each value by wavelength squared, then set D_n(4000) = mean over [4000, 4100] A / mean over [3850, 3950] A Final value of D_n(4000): 1.25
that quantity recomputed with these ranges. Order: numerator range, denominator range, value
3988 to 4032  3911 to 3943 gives 1.27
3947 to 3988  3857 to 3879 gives 0.92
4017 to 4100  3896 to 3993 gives 1.28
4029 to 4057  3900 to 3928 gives 1.20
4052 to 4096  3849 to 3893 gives 1.24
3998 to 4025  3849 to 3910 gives 1.19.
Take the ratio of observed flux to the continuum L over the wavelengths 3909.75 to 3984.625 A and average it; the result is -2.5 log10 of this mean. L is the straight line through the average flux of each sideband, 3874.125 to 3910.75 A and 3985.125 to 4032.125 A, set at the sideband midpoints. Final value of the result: 0.14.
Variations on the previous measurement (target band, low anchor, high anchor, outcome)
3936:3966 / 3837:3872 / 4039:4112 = 0.11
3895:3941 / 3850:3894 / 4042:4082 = 0.10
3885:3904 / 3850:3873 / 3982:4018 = 0.12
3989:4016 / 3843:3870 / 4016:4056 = 0.04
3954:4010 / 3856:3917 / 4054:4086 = 0.13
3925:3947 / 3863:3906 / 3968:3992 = 0.11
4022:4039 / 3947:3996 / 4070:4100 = -0.11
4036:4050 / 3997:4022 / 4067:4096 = -0.04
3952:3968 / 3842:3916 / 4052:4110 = 0.17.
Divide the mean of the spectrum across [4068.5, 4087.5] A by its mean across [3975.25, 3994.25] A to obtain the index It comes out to 1.13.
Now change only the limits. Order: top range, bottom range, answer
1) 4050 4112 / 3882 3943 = 1.16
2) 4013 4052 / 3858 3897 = 1.16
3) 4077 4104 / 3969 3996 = 1.14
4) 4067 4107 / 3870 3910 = 1.11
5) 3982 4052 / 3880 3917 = 1.13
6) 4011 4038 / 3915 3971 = 1.27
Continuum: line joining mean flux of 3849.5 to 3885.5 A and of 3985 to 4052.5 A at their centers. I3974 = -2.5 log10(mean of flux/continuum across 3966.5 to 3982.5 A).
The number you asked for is 0.30 mag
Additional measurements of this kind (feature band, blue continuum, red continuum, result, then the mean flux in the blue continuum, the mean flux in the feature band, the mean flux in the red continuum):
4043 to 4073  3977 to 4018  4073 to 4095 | -0.04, 9.97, 10.8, 10.6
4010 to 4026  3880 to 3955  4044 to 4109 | -0.10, 8.94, 10.8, 10.4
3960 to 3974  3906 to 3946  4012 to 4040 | 0.31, 8.78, 7.17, 10.7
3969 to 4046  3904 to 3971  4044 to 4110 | -0.06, 8.68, 10.1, 10.4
